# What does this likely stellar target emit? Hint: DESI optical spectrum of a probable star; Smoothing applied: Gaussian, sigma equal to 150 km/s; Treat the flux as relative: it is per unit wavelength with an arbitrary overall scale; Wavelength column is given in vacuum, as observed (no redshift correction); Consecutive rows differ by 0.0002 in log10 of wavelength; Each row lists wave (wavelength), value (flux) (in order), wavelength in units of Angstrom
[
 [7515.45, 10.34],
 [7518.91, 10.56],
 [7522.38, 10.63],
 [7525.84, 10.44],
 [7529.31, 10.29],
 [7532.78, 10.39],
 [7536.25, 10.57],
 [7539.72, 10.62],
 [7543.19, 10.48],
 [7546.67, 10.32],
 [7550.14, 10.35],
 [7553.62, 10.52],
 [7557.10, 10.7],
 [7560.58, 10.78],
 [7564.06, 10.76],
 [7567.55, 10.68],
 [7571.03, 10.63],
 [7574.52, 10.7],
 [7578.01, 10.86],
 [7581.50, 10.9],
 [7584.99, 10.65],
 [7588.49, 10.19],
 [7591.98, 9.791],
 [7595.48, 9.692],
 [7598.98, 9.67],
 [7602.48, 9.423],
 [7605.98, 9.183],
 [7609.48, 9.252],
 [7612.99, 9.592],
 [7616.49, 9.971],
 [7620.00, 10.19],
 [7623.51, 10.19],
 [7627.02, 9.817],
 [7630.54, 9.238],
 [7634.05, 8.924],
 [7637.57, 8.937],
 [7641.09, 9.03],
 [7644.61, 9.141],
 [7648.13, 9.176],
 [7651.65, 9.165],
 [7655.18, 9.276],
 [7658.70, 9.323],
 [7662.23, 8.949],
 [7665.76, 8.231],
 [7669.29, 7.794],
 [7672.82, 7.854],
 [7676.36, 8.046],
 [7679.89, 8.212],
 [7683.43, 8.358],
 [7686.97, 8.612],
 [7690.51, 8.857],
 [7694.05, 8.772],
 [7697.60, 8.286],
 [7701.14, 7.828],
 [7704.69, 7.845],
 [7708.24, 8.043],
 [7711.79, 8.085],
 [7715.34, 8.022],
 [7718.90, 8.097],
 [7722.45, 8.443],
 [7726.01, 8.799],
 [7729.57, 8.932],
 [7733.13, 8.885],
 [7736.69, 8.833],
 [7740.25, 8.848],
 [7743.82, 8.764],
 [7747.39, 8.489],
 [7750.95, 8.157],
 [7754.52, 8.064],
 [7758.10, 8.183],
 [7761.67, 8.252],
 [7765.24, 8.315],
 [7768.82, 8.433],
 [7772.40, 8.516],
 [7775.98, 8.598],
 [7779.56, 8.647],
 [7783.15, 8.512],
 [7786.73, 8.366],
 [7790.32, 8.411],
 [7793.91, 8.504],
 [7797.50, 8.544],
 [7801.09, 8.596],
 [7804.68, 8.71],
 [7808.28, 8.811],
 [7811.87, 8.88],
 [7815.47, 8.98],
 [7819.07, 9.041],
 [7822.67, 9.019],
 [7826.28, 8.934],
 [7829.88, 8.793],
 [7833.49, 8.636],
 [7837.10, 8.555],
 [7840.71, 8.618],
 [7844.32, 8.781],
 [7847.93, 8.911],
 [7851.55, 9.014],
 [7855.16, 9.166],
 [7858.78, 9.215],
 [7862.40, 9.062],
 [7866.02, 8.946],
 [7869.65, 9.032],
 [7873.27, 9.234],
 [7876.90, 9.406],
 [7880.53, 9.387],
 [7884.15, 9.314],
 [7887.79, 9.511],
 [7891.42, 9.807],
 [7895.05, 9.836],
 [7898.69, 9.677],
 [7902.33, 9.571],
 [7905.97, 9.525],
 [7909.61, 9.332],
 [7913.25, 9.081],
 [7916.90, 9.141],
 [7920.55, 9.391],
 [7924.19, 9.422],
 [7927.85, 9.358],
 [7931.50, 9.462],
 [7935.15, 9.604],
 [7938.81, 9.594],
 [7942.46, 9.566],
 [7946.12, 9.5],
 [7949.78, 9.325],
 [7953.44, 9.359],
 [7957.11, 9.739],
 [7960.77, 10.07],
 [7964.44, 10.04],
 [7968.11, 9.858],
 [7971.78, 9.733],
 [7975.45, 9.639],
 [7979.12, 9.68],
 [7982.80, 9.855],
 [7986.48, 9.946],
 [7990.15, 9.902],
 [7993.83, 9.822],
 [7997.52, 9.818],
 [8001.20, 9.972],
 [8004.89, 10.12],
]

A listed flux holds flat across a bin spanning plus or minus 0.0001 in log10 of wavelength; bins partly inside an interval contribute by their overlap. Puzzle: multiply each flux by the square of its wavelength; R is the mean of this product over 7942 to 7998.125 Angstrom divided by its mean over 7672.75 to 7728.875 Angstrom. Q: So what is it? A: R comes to 1.26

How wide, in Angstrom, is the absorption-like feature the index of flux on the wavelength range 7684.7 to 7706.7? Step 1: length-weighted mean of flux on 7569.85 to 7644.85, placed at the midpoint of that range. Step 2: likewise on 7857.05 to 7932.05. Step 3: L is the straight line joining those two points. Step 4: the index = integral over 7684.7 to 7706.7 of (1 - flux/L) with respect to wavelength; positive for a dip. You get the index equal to 3.0 Angstrom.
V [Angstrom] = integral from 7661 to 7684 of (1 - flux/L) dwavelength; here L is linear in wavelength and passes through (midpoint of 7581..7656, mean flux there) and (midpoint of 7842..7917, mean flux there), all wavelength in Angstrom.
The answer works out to 3.2 Angstrom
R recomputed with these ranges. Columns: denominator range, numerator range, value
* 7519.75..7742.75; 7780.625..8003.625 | 1.06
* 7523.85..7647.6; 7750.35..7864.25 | 0.91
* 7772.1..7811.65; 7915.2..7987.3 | 1.17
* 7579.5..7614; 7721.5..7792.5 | 0.90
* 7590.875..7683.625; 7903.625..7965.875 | 1.12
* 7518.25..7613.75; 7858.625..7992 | 1.01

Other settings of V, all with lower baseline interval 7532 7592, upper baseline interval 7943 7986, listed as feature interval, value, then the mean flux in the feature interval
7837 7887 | 4.3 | 9.07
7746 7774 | 5.1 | 8.3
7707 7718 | 2.4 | 8.05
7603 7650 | 4.5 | 9.43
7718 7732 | 2.2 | 8.61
